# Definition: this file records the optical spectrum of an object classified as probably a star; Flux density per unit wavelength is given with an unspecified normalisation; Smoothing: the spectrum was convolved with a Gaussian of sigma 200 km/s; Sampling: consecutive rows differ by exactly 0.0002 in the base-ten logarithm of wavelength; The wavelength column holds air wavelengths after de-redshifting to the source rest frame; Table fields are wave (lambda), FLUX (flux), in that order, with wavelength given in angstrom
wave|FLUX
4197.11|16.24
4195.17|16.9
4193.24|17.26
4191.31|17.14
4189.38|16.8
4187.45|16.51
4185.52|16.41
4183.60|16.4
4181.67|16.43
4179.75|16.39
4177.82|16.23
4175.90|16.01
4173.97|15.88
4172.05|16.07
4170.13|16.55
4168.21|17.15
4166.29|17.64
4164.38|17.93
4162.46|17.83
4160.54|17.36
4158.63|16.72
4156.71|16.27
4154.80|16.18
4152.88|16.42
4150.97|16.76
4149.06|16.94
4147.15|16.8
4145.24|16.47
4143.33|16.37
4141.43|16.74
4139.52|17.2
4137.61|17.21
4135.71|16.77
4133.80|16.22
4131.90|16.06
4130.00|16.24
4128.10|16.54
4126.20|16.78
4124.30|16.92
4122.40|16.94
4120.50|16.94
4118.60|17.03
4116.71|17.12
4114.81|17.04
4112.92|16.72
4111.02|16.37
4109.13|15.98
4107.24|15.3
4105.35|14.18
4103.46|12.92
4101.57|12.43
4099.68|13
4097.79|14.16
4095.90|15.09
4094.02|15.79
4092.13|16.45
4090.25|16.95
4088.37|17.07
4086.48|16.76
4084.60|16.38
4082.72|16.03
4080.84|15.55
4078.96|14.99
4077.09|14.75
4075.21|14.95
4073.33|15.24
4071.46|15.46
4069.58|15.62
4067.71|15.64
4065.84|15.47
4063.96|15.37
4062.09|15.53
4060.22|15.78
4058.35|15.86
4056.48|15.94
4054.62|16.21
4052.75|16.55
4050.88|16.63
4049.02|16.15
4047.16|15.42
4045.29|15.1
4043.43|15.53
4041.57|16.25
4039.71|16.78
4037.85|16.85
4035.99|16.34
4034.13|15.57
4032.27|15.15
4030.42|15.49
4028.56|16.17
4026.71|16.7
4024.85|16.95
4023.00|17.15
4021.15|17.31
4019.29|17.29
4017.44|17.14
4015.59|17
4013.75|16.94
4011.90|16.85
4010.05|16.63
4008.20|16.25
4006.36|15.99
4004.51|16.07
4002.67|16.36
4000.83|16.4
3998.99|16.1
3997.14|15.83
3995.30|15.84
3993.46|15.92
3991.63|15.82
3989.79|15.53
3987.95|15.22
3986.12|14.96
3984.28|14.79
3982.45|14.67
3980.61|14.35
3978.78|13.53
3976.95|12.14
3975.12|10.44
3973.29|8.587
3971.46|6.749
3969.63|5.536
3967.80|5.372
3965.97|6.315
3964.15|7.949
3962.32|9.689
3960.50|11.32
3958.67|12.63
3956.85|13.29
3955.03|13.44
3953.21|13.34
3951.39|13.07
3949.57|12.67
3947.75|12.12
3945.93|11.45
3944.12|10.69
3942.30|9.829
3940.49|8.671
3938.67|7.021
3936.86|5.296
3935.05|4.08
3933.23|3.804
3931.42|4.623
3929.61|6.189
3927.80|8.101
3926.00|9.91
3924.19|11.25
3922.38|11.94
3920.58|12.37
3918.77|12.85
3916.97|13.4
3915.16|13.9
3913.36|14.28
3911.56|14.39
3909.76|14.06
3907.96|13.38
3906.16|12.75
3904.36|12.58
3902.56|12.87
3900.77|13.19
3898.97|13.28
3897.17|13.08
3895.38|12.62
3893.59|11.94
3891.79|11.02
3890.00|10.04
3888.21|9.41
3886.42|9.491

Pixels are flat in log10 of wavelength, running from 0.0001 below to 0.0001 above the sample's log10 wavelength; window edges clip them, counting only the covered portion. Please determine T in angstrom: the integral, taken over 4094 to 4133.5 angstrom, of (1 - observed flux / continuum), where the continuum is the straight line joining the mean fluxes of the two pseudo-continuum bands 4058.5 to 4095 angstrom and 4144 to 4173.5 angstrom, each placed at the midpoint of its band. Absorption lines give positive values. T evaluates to 1.4 angstrom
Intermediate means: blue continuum 15.8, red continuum 16.9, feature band 15.7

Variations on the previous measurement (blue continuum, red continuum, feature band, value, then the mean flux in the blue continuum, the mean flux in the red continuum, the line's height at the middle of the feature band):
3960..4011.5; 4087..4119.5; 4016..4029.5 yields -3.04 angstrom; 13.1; 15.5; 13.8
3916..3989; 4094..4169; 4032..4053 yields -4.27 angstrom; 10.4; 16.3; 13.3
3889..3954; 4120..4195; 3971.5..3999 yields -3.05 angstrom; 11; 16.7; 12.5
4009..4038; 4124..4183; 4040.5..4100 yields 3.25 angstrom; 16.6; 16.7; 16.6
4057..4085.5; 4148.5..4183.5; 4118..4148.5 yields -0.78 angstrom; 15.5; 16.7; 16.3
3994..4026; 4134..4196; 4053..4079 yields 1.73 angstrom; 16.6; 16.7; 16.6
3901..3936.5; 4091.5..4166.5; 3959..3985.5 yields 4.39 angstrom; 10.8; 16.2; 12.2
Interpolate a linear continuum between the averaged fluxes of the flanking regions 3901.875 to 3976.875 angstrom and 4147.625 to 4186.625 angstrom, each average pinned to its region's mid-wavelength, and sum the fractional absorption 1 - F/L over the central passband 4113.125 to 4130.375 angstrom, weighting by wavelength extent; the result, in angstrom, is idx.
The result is -1.6 angstrom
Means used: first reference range 10.3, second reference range 16.7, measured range 16.9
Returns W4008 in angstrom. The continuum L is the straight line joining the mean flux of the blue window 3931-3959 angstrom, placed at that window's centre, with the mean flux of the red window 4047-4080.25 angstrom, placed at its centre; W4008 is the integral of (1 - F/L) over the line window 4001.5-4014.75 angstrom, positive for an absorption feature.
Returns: -3.63 angstrom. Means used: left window 9.79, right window 15.6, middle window 16.5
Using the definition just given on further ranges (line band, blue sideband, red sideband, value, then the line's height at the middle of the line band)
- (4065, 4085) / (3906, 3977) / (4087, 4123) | -1.1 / 14.6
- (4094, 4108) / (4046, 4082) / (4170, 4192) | 1.7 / 15.9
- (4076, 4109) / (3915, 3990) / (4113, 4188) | -0.7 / 14.9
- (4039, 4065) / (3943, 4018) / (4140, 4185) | -2.3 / 14.6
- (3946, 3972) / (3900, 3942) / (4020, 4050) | 4.1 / 12.4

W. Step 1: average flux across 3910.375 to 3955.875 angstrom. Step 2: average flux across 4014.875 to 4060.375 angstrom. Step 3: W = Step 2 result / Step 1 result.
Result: 1.6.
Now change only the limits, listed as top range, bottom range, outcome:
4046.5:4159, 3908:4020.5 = 1.30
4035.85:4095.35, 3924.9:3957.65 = 1.71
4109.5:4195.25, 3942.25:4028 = 1.22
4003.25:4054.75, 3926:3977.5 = 1.80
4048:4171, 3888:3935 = 1.43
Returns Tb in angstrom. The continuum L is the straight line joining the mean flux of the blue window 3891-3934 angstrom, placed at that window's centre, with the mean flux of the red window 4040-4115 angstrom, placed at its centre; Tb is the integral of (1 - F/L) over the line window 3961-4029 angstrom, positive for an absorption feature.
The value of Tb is -2.19 angstrom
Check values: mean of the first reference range 11.6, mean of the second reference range 15.6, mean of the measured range 14.1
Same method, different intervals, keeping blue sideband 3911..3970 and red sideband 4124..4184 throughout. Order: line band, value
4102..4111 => 0.32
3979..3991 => -3.61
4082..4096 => -1.67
